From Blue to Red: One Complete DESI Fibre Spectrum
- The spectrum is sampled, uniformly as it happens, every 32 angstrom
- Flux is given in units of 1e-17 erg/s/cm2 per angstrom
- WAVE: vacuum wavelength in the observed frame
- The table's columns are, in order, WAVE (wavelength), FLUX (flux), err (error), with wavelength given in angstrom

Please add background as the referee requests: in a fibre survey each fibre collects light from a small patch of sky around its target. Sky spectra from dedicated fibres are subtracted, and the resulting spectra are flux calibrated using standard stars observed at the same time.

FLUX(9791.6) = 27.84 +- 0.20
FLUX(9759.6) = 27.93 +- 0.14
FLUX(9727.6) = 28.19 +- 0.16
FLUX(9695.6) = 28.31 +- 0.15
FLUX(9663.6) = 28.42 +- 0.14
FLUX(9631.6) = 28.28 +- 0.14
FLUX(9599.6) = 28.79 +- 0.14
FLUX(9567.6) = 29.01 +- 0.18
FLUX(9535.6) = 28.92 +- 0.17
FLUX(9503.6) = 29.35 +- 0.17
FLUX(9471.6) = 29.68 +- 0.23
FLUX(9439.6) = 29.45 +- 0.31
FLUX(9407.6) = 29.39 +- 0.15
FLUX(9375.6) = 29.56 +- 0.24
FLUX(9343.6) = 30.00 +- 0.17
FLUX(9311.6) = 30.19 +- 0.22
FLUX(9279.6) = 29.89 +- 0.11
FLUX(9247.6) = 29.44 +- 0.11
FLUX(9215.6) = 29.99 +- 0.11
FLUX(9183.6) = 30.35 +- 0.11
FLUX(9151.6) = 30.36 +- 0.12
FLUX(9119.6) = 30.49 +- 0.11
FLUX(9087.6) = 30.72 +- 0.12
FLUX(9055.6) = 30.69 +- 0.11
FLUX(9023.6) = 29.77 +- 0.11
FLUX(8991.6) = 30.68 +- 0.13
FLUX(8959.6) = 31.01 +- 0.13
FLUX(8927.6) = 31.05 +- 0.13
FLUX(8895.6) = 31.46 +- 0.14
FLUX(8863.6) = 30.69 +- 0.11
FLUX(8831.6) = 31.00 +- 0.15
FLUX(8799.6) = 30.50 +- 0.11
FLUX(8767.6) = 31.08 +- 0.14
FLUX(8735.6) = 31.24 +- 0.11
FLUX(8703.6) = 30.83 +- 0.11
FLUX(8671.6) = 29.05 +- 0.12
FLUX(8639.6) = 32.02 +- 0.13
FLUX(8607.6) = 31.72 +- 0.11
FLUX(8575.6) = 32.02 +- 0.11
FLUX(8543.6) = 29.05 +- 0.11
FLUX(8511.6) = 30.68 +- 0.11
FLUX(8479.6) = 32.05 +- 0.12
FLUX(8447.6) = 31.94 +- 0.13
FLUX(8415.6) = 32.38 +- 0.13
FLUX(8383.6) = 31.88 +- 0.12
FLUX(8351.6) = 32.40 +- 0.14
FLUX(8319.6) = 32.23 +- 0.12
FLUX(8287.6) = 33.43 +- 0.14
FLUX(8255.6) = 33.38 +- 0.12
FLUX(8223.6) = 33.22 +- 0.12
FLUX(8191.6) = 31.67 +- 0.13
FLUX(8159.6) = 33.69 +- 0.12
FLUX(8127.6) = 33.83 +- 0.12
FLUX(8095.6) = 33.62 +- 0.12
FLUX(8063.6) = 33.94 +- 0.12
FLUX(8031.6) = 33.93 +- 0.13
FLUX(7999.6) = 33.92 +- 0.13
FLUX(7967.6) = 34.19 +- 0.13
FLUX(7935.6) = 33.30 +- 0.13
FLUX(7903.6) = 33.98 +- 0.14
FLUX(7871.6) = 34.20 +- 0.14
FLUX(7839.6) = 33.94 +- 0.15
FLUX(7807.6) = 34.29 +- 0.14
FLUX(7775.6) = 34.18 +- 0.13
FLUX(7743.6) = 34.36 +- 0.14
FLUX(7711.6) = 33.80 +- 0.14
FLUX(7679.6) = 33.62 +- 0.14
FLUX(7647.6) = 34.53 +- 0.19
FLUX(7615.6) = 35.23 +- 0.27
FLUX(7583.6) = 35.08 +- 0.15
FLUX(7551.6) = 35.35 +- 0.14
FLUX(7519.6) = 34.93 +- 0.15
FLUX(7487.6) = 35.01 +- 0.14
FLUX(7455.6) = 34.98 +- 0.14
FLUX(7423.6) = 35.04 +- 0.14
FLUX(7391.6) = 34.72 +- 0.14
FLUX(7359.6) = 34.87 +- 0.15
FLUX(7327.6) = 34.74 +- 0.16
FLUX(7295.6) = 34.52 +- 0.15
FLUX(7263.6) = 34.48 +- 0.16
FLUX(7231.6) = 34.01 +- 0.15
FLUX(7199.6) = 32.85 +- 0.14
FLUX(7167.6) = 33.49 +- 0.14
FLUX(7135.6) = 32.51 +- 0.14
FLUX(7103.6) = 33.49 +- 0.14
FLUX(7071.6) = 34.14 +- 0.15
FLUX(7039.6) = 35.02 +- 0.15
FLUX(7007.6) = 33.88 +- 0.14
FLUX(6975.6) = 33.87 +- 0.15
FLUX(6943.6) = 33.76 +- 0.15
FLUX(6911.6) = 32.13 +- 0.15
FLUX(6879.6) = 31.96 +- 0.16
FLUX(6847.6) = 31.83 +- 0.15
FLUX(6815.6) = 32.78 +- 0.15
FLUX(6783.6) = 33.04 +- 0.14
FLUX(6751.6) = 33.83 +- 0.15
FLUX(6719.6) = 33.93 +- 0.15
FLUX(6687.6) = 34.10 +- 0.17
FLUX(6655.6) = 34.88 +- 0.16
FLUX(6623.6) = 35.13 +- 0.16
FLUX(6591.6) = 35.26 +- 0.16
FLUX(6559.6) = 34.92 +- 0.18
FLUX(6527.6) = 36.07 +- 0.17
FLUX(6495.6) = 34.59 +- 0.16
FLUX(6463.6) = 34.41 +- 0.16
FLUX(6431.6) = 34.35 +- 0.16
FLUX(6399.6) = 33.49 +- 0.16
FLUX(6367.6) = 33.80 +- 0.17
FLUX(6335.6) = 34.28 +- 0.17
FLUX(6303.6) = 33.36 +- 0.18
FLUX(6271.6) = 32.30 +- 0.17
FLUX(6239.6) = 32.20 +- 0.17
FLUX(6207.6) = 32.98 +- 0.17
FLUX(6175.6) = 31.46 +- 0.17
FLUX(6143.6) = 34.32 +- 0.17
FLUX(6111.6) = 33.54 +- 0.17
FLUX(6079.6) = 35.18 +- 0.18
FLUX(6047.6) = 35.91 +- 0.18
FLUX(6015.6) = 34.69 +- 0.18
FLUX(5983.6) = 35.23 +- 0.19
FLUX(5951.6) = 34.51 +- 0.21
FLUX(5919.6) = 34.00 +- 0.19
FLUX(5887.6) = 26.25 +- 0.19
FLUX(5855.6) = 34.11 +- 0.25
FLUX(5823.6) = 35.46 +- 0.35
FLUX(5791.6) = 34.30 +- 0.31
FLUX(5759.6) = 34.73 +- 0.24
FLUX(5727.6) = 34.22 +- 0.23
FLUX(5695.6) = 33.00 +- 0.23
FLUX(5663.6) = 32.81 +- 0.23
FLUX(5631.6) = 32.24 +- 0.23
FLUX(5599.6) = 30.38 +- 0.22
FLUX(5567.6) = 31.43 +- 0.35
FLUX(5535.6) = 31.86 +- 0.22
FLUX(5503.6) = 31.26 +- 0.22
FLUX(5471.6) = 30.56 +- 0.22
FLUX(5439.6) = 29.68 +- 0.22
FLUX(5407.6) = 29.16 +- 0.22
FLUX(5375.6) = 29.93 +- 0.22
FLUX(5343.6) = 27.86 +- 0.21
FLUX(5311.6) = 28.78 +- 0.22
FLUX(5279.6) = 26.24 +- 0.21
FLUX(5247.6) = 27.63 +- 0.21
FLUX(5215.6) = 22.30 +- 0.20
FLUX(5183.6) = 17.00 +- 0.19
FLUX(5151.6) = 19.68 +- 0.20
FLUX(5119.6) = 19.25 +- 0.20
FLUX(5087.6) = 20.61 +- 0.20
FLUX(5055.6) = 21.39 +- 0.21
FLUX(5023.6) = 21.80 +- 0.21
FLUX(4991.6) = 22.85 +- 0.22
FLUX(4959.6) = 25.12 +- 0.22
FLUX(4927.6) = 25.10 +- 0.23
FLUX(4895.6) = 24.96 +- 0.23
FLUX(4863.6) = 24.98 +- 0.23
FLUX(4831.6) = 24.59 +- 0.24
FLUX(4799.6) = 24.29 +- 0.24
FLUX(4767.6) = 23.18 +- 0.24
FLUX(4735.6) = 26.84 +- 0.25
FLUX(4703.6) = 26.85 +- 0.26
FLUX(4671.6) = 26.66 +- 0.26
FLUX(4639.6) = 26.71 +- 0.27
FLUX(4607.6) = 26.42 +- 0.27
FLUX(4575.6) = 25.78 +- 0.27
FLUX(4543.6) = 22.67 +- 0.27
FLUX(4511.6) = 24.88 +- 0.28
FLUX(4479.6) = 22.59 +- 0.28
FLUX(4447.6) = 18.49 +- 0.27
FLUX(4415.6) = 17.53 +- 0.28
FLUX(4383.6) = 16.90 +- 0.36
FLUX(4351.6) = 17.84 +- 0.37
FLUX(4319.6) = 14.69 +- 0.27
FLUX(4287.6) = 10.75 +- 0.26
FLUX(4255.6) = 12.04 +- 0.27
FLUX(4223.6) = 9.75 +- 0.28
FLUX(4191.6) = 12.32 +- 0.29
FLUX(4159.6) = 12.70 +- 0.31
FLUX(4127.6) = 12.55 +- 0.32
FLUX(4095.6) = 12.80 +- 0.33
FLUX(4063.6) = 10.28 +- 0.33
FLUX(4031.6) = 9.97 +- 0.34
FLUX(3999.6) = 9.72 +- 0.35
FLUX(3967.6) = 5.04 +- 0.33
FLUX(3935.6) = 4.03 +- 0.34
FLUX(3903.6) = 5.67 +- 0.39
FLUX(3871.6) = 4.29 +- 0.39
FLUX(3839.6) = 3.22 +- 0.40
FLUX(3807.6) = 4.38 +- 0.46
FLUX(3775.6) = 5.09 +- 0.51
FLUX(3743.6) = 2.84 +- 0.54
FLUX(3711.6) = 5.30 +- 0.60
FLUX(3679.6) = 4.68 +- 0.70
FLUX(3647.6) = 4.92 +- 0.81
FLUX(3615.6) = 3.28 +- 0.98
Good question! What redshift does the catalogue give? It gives 0.00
